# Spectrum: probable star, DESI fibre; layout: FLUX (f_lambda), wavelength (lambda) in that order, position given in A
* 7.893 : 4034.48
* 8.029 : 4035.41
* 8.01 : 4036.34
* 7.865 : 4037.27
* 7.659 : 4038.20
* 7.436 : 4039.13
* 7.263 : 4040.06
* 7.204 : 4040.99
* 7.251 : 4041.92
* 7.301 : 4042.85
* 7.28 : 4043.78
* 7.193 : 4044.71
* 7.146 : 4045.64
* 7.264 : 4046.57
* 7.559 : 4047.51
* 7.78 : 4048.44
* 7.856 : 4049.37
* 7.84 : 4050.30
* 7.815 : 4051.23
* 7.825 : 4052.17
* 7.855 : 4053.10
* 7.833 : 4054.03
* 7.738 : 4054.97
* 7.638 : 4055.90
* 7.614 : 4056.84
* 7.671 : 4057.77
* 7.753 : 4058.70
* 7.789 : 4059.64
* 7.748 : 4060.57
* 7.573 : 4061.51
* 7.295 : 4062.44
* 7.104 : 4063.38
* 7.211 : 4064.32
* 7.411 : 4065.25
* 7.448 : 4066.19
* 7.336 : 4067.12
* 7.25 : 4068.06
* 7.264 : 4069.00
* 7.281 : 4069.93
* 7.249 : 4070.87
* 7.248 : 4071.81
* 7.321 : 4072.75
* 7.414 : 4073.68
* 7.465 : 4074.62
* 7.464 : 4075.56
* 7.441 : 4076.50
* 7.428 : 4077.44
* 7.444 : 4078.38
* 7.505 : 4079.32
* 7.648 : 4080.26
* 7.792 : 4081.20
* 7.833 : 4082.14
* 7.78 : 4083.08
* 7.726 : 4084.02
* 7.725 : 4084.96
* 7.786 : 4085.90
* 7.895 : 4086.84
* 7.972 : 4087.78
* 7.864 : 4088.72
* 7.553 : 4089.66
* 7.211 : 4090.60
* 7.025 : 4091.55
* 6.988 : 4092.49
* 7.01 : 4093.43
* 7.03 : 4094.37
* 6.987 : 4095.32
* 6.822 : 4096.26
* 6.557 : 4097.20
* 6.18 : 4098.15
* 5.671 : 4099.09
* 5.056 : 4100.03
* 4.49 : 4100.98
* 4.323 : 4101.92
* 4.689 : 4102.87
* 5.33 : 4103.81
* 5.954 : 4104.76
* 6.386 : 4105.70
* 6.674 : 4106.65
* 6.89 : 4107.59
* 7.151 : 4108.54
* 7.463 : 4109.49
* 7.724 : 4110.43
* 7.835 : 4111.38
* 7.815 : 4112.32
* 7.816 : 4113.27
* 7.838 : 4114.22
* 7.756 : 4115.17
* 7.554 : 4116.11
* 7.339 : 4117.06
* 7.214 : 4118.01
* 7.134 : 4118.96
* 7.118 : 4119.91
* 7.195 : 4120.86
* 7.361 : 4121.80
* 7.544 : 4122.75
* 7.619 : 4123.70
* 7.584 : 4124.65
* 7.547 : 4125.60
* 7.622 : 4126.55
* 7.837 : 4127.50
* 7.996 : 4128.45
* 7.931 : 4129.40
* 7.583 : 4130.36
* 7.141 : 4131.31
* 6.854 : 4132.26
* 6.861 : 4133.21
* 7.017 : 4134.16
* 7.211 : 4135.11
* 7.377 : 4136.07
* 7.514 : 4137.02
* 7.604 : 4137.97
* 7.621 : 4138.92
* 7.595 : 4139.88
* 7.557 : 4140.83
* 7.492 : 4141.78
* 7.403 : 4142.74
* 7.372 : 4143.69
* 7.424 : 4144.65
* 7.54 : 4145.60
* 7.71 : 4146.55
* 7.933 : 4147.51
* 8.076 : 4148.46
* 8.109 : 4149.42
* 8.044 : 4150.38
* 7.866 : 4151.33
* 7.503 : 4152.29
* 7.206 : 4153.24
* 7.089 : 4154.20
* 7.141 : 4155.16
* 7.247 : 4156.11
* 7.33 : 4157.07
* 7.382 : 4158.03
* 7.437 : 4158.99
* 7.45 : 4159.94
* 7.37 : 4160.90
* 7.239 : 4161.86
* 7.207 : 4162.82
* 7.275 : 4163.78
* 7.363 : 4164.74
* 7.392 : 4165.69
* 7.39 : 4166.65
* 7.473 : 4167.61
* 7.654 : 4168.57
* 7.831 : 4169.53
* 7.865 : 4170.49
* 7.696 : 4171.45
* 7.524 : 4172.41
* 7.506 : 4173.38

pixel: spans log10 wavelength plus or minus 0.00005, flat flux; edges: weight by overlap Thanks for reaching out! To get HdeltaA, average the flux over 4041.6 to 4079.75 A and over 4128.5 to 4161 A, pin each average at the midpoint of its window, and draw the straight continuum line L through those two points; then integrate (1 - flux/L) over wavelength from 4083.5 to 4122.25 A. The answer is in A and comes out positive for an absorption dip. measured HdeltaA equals 2.9 A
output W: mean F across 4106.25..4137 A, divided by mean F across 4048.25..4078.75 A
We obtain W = 1.0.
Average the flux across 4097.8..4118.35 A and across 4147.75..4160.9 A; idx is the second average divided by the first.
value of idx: 1.14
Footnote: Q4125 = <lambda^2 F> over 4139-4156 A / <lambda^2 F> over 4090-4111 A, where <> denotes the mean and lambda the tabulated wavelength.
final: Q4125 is 1.2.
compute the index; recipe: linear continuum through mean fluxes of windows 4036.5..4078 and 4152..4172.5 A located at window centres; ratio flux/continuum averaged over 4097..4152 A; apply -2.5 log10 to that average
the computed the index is 0.04 mag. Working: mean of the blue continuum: 7.49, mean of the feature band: 7.16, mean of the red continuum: 7.41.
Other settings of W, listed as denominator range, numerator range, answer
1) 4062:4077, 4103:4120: 0.97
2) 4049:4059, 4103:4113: 0.88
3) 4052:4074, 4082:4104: 0.90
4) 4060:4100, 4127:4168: 1.02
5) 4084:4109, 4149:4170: 1.13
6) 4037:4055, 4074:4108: 0.91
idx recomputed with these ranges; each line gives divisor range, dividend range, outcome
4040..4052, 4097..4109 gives 0.77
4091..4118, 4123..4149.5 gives 1.13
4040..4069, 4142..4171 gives 1.00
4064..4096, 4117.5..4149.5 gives 1.01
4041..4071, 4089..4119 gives 0.90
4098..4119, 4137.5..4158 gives 1.14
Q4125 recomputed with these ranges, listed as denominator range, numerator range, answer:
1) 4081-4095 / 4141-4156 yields 1.04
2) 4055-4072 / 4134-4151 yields 1.06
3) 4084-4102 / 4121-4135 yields 1.11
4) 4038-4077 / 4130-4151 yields 1.05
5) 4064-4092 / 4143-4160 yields 1.04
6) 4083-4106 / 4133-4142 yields 1.14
